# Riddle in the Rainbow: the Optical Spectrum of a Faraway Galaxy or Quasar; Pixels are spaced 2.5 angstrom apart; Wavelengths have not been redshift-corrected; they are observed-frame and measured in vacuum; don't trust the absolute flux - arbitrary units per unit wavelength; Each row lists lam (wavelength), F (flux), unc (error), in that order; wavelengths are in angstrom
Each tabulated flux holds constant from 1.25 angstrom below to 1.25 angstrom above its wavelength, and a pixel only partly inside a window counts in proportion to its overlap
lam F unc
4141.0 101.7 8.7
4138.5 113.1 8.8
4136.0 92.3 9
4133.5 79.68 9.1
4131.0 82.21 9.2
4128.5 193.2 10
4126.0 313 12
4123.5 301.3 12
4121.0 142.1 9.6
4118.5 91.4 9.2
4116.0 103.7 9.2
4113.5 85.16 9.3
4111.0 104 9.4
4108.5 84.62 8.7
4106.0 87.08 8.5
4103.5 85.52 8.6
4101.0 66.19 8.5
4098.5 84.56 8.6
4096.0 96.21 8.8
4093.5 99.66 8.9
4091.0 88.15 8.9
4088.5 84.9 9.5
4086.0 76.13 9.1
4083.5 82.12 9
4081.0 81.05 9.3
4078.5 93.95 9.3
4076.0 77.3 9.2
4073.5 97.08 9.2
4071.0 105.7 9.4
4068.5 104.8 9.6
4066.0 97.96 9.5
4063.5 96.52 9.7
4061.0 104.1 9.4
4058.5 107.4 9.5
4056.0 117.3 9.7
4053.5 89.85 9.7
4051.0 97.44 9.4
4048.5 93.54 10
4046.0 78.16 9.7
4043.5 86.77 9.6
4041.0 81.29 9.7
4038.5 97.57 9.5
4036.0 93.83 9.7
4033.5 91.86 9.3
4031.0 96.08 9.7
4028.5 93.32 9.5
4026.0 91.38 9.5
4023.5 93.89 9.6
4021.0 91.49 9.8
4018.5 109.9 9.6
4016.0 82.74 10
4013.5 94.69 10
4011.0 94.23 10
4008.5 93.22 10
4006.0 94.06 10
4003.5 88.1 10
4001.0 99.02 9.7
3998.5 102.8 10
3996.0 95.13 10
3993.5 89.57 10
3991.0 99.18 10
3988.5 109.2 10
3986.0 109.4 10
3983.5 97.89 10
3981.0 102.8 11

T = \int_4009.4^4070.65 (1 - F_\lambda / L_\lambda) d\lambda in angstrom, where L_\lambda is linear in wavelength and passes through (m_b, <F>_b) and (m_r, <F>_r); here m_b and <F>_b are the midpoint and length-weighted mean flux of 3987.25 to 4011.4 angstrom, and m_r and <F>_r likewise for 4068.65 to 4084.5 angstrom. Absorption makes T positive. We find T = -1.3 angstrom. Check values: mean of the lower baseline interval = 96.5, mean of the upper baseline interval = 90.7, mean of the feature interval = 95.4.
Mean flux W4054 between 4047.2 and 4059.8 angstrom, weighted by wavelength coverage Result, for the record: 101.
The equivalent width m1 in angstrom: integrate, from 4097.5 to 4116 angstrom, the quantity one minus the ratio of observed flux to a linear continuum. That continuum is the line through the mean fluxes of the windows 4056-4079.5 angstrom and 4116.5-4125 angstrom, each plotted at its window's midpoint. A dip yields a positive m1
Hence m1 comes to 8.22 angstrom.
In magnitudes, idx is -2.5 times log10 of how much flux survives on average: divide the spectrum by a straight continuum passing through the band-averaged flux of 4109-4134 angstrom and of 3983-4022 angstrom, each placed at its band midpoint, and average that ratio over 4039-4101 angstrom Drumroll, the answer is 0.34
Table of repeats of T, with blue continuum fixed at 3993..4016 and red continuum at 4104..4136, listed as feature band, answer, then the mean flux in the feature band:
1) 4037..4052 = 2.7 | 89.1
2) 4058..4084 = 5.0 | 95.3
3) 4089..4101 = 3.6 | 89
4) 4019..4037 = 1.5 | 93.8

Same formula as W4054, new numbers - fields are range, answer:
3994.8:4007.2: 95.8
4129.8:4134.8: 81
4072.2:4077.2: 87.5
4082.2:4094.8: 86.2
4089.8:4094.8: 94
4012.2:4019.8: 95.7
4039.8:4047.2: 82.1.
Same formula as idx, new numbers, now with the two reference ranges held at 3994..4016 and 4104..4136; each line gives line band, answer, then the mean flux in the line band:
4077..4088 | 0.42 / 83.3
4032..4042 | 0.16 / 91.5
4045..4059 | 0.15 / 97.1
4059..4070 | 0.14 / 101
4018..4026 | 0.05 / 96.2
